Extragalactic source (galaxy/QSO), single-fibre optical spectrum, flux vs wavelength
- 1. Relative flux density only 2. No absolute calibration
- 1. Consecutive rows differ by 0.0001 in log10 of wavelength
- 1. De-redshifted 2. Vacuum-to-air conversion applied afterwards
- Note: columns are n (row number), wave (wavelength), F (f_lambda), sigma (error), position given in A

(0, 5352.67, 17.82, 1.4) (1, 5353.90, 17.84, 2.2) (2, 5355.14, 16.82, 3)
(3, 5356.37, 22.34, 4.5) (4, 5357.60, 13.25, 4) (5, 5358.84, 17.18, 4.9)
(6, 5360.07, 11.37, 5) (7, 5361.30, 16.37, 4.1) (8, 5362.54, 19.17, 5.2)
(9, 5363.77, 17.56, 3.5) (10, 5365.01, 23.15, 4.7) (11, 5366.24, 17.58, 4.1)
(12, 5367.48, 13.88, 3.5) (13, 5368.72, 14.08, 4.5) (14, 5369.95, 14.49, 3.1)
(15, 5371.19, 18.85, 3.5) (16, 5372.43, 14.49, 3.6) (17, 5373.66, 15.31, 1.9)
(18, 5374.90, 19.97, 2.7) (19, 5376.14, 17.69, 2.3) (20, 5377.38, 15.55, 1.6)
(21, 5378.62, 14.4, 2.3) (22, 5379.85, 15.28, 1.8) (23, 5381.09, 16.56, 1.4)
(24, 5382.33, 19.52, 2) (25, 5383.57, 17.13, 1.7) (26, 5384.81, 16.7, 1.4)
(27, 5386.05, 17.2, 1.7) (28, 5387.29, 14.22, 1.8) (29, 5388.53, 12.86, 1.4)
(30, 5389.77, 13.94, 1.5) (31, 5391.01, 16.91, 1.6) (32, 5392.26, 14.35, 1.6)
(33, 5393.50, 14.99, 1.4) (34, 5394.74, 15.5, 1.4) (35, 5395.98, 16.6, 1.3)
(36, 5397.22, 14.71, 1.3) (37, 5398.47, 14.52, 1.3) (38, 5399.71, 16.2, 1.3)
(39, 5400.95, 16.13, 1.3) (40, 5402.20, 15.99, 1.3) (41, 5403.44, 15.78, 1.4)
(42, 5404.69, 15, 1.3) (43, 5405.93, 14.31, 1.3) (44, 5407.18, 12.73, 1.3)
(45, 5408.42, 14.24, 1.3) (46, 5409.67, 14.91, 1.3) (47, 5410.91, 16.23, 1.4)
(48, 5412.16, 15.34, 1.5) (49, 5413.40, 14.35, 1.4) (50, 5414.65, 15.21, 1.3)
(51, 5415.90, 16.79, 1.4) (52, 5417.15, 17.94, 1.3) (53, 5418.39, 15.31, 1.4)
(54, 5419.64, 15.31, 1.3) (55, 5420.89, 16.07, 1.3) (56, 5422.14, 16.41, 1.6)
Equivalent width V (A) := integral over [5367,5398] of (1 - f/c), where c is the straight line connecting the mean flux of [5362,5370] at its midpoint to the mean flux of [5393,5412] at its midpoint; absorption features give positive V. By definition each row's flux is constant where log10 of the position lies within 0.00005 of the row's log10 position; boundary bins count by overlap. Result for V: 1.0 A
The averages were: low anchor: 17.3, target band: 15.8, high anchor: 15.2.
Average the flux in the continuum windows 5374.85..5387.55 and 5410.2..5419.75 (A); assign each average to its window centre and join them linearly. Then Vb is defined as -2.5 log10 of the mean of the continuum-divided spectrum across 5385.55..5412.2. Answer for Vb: 0.08 mag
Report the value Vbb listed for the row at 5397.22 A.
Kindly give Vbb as 14.71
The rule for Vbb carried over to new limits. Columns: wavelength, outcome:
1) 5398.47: 14.52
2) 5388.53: 12.86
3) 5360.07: 11.37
